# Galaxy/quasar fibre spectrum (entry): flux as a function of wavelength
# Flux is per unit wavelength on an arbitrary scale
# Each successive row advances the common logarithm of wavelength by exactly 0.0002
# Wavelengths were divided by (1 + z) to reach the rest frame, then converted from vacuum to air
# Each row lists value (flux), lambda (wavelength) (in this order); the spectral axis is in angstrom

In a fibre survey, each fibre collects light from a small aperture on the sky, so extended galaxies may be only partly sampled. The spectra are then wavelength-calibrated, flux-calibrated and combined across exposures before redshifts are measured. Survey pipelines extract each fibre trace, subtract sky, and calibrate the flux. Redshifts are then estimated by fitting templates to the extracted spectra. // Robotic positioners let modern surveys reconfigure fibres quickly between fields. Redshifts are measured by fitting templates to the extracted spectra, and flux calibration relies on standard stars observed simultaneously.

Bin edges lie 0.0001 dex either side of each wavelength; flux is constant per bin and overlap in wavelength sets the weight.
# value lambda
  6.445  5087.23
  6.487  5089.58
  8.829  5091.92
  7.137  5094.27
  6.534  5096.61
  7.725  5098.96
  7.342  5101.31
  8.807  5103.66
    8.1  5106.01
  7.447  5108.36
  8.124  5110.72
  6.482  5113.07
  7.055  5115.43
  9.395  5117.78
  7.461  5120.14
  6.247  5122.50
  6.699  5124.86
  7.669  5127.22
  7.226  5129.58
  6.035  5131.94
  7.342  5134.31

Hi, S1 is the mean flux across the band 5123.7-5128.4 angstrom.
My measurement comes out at 7.19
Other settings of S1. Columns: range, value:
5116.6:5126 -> 7.45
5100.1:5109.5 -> 7.93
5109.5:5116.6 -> 7.21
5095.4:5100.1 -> 7.13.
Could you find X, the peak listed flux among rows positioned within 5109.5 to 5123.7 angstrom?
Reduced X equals 9.395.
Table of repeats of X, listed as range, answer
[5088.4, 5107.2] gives 8.829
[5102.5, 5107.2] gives 8.807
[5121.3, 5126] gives 6.699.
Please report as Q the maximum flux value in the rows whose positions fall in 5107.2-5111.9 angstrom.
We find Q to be 8.124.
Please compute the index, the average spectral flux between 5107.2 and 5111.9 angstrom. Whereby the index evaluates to 7.78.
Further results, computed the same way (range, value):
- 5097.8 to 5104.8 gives 7.95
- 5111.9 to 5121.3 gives 7.6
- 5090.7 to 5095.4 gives 7.97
